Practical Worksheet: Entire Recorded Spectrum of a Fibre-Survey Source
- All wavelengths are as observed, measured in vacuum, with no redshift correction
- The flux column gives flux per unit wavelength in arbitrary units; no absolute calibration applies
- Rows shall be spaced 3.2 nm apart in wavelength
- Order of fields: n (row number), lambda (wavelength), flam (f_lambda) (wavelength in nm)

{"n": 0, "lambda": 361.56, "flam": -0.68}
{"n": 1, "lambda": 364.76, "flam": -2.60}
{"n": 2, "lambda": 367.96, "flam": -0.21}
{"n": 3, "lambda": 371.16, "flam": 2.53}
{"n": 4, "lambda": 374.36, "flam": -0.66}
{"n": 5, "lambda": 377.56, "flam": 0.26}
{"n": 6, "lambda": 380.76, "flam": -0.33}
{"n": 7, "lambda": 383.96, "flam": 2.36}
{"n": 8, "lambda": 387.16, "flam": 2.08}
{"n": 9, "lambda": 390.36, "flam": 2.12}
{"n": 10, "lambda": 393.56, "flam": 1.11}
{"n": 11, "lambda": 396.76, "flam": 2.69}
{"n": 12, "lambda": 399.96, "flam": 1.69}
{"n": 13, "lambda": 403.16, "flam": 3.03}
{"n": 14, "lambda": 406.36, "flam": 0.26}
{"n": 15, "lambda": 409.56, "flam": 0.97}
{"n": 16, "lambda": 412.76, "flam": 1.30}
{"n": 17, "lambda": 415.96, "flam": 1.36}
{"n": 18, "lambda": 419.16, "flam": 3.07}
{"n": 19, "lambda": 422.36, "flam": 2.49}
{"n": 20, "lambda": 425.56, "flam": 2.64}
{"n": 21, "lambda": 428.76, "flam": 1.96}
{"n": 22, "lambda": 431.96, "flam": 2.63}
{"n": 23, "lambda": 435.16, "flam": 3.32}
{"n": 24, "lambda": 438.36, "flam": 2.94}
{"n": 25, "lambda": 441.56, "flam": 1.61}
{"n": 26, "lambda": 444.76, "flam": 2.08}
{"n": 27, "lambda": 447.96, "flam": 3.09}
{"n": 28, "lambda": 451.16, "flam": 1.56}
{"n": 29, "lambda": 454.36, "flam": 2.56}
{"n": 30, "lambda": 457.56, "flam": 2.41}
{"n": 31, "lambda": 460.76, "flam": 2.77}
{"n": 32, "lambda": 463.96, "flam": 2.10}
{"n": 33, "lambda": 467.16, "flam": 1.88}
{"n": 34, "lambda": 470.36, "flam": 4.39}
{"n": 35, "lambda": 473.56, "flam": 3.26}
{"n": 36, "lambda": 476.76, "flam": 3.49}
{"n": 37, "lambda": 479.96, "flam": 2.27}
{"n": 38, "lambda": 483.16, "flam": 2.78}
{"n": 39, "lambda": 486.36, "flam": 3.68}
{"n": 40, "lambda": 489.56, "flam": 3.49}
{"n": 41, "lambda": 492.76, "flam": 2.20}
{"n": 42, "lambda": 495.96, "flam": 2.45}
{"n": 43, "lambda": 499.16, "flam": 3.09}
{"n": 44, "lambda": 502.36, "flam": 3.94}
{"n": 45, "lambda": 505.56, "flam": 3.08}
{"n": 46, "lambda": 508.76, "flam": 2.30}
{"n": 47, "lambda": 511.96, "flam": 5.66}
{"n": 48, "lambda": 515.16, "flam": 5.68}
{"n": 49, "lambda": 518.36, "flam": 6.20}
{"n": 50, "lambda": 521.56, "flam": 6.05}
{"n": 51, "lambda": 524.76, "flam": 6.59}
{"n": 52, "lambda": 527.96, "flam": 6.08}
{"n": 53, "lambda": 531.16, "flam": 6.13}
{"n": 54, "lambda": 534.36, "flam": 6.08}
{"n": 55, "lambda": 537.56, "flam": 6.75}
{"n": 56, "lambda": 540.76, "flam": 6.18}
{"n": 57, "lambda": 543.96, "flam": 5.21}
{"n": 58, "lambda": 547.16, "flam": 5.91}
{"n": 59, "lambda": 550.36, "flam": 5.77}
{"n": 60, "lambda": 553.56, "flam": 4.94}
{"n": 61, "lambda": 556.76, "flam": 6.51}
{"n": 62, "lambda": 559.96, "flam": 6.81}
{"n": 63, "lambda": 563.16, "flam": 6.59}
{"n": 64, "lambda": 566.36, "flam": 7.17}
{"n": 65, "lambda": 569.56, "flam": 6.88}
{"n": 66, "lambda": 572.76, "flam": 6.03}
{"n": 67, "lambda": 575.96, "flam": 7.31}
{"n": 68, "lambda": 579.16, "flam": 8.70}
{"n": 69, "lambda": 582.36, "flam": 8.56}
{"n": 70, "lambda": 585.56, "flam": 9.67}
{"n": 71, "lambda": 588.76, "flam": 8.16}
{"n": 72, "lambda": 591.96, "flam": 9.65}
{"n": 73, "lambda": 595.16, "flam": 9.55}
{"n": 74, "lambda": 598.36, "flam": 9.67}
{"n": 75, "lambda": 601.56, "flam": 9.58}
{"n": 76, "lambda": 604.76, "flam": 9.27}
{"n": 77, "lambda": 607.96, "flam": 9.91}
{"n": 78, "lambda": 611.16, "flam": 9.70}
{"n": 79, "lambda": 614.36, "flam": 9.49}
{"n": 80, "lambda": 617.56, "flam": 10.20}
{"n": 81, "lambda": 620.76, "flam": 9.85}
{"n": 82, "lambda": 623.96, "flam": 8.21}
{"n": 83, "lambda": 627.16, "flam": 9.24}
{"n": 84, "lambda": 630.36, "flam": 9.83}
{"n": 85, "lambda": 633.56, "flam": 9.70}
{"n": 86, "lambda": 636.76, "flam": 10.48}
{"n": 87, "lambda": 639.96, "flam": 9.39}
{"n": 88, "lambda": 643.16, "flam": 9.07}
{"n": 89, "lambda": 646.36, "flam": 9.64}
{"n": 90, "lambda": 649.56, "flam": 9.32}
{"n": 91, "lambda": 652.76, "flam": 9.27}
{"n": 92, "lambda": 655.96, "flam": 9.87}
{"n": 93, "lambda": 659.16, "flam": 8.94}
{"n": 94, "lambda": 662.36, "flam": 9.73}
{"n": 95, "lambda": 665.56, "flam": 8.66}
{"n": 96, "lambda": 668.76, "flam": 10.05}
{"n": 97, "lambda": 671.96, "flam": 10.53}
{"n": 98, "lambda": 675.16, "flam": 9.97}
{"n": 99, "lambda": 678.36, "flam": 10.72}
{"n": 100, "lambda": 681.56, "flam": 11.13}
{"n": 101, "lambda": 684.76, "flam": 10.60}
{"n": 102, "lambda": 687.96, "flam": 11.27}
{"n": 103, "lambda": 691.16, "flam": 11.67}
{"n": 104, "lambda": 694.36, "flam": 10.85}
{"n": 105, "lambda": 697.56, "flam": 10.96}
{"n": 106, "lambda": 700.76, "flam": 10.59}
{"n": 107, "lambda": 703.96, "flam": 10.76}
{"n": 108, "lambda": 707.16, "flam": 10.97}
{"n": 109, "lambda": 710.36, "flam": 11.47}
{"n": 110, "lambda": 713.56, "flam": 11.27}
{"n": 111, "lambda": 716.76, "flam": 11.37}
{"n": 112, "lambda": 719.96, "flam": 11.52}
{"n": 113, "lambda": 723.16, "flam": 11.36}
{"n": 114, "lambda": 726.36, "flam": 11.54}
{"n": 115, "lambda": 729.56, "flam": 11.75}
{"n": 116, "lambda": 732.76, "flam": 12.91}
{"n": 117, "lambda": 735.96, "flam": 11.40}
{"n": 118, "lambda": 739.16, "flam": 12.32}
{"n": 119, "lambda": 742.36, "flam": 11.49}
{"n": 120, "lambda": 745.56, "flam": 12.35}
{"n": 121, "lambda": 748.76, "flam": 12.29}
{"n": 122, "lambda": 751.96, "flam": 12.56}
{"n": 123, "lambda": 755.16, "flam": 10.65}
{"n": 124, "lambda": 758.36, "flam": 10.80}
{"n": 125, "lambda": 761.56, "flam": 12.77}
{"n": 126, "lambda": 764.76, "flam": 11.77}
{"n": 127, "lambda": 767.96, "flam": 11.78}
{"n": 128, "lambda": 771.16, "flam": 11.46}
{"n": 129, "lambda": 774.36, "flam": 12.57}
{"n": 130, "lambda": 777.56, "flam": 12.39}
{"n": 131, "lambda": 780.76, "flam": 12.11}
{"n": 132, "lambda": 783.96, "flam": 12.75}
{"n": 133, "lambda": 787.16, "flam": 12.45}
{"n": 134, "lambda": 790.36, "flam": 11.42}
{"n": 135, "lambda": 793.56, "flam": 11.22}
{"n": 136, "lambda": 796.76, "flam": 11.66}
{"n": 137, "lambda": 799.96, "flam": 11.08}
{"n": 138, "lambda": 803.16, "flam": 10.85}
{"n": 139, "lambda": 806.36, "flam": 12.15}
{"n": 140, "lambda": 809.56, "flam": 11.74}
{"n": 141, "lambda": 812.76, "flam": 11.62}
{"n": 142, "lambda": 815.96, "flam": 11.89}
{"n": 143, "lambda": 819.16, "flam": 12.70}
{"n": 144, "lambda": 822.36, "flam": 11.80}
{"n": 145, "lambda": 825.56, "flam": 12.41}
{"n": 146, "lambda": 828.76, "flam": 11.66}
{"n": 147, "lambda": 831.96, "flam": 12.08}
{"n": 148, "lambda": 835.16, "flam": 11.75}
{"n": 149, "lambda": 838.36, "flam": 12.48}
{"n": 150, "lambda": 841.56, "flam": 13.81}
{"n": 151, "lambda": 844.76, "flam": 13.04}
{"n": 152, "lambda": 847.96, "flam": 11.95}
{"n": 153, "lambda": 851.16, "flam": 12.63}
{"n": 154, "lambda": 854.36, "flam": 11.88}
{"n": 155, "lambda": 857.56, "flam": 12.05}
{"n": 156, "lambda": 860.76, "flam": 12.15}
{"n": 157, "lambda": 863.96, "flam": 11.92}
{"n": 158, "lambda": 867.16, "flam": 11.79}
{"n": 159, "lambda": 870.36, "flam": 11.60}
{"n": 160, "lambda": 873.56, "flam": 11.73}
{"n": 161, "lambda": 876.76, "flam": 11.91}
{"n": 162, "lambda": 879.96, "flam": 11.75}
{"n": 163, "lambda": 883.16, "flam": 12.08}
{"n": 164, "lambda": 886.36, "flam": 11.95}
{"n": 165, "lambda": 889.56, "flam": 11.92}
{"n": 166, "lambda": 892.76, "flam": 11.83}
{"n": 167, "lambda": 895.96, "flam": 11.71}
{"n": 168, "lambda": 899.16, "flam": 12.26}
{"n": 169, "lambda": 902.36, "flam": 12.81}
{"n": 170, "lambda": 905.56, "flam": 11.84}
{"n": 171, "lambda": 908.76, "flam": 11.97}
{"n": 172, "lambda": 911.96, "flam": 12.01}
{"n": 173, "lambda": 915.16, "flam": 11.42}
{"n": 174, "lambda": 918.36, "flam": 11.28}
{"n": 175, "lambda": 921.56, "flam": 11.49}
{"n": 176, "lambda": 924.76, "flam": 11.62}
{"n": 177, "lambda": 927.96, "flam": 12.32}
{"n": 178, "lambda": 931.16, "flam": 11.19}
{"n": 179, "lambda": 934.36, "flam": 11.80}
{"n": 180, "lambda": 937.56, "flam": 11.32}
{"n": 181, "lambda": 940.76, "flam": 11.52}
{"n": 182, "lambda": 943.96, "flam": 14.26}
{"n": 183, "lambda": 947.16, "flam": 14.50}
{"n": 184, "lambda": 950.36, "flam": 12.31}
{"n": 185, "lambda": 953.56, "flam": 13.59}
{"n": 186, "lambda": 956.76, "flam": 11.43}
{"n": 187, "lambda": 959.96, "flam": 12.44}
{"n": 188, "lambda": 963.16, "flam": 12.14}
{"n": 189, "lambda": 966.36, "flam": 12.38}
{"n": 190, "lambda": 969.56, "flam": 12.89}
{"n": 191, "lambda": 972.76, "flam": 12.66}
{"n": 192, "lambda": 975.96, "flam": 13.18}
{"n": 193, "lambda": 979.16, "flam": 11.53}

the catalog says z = 0.28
